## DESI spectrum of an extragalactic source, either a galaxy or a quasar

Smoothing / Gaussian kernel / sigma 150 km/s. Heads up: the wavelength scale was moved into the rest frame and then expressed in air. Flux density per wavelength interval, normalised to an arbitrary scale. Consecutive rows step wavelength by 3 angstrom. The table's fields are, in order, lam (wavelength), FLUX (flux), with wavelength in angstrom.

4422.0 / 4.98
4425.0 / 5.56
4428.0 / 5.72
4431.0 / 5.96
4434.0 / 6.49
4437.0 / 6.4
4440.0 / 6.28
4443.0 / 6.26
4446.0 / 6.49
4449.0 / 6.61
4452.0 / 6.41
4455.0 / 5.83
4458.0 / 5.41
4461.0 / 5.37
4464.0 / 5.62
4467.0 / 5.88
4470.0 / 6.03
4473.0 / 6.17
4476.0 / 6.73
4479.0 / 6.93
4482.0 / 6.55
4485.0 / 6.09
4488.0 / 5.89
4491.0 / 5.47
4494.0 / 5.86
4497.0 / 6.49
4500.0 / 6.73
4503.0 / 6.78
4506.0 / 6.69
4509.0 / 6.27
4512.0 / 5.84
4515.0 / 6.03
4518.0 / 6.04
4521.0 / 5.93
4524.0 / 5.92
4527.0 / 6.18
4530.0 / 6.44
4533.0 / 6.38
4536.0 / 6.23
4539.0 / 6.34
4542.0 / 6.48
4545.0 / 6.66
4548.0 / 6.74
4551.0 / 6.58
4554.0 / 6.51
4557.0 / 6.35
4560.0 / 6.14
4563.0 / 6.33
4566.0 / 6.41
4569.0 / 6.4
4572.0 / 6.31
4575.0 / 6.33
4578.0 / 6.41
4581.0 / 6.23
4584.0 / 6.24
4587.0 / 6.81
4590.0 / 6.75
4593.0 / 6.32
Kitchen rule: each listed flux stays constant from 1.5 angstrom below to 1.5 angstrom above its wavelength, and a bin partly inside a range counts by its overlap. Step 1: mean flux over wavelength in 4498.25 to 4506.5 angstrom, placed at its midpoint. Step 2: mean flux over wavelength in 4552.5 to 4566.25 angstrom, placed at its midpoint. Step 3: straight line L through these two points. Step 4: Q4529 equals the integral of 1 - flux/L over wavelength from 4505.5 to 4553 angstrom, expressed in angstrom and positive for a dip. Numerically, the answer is 1.8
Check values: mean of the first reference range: 6.73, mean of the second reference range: 6.34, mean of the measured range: 6.29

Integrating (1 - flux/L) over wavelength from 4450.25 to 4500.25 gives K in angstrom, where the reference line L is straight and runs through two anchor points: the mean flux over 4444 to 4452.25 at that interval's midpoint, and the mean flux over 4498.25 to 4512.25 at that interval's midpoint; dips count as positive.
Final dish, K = 3.4 angstrom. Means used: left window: 6.5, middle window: 6.07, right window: 6.52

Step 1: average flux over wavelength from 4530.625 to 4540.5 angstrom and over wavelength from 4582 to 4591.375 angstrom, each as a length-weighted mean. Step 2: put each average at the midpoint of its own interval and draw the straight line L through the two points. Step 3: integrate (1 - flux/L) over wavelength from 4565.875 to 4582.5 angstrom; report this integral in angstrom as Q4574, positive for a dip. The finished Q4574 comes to 0.4 angstrom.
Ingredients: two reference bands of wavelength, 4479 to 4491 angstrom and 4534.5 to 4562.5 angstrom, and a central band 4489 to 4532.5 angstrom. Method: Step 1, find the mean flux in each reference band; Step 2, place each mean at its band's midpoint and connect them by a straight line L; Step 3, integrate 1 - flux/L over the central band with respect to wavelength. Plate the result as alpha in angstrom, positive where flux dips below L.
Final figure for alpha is 0.67 angstrom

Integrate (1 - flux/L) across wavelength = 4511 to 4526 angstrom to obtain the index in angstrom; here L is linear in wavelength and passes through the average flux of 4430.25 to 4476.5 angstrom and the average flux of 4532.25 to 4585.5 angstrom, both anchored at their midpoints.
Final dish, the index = 0.8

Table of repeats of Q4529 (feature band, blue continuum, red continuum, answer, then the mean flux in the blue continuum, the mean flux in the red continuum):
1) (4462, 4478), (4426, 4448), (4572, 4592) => 0.47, 6.22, 6.45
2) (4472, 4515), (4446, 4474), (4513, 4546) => -1.62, 5.95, 6.23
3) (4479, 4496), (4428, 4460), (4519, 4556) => 0.52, 6.18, 6.36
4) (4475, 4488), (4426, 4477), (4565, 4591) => -0.68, 6.09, 6.43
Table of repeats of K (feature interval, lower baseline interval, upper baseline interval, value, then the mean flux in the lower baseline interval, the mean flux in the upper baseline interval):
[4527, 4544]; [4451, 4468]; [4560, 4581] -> -0.6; 5.73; 6.34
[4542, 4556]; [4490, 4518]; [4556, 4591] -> -0.6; 6.24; 6.39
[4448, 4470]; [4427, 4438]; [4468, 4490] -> 1.3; 6.15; 6.31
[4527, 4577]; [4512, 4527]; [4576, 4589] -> -1.6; 5.99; 6.43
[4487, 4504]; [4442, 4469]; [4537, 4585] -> -0.1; 5.98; 6.4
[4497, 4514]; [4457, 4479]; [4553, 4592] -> -0.9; 5.97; 6.4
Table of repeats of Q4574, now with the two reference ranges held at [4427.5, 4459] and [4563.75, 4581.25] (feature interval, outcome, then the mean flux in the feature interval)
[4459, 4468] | 0.9 angstrom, 5.6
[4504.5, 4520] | 0.3 angstrom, 6.17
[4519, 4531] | 0.4 angstrom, 6.1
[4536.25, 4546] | -0.2 angstrom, 6.45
